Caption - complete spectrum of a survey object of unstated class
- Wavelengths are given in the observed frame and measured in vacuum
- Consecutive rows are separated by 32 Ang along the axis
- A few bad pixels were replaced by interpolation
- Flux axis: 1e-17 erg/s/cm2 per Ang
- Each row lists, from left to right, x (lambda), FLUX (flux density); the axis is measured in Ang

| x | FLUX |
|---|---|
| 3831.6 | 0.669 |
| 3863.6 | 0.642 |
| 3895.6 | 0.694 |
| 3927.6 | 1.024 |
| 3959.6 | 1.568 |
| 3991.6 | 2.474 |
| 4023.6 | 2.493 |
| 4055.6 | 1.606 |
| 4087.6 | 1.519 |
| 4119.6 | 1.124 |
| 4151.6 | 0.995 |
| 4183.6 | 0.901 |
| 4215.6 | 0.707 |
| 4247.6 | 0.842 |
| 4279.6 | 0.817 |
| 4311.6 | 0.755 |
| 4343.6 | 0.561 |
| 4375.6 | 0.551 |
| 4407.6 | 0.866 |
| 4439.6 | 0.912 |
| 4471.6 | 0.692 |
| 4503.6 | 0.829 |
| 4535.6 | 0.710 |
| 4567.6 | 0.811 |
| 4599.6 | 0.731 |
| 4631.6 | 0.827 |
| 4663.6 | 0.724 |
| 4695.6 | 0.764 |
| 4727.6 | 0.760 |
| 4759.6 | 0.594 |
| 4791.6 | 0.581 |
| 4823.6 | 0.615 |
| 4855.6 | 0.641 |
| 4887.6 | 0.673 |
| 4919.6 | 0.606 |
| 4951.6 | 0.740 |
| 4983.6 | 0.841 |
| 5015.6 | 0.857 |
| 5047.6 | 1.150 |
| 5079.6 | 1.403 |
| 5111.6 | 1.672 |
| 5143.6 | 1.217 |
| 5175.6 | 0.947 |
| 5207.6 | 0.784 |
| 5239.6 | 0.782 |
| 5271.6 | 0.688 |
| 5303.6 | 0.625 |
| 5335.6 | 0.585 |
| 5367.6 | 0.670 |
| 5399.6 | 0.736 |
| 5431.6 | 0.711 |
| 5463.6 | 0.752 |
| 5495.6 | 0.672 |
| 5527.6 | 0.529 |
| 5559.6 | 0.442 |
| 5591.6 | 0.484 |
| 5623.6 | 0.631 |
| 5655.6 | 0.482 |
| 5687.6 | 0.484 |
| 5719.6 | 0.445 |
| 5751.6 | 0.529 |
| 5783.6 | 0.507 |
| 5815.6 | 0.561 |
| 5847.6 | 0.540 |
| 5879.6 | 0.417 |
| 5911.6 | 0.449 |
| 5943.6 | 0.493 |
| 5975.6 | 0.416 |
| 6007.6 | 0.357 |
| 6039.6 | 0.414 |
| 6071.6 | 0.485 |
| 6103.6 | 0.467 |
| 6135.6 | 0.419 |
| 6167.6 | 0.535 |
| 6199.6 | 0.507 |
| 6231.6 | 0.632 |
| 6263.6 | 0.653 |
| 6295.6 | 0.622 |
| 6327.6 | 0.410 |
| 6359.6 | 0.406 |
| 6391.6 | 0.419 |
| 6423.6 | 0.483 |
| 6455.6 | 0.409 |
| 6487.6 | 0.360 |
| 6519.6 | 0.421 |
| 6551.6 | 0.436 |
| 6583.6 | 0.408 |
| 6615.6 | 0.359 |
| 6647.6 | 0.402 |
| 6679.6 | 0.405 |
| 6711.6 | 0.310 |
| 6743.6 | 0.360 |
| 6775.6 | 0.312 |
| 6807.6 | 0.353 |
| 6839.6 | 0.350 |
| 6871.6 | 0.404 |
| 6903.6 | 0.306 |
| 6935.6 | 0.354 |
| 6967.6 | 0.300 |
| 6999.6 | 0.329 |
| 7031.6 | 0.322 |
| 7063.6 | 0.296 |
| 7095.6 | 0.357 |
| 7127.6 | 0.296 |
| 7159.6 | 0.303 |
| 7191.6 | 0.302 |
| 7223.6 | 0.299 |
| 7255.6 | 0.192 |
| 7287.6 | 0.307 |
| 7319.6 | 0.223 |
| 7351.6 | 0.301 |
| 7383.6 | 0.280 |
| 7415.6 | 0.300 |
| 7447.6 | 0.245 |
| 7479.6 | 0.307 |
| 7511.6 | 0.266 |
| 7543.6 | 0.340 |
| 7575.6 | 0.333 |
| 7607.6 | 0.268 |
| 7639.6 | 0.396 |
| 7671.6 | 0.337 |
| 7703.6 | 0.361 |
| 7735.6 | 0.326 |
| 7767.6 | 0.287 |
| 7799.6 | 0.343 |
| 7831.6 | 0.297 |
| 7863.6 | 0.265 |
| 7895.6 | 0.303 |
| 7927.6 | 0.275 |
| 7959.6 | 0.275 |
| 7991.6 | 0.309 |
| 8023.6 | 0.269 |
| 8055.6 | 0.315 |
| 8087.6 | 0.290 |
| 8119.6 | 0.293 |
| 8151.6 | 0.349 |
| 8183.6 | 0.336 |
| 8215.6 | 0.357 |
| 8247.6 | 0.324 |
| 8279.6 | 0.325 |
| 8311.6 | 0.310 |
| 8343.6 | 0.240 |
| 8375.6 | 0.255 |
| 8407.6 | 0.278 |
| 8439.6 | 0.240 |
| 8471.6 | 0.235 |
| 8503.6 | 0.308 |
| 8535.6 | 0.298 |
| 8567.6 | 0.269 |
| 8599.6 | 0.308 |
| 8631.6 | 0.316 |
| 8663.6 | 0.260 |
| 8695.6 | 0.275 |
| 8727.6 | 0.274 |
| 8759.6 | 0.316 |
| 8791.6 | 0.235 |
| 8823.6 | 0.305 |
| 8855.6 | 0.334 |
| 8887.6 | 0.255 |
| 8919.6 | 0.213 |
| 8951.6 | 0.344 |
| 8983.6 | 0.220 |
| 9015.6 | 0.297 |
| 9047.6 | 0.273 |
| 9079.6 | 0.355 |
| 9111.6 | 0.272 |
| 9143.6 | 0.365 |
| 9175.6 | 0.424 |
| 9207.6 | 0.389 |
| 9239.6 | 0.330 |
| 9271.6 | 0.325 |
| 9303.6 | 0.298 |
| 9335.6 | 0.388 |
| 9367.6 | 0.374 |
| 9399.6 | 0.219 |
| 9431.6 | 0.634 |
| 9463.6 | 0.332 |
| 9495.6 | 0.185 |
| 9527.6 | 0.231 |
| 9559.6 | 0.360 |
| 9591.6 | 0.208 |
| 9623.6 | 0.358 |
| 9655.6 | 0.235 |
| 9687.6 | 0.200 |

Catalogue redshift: 2.29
